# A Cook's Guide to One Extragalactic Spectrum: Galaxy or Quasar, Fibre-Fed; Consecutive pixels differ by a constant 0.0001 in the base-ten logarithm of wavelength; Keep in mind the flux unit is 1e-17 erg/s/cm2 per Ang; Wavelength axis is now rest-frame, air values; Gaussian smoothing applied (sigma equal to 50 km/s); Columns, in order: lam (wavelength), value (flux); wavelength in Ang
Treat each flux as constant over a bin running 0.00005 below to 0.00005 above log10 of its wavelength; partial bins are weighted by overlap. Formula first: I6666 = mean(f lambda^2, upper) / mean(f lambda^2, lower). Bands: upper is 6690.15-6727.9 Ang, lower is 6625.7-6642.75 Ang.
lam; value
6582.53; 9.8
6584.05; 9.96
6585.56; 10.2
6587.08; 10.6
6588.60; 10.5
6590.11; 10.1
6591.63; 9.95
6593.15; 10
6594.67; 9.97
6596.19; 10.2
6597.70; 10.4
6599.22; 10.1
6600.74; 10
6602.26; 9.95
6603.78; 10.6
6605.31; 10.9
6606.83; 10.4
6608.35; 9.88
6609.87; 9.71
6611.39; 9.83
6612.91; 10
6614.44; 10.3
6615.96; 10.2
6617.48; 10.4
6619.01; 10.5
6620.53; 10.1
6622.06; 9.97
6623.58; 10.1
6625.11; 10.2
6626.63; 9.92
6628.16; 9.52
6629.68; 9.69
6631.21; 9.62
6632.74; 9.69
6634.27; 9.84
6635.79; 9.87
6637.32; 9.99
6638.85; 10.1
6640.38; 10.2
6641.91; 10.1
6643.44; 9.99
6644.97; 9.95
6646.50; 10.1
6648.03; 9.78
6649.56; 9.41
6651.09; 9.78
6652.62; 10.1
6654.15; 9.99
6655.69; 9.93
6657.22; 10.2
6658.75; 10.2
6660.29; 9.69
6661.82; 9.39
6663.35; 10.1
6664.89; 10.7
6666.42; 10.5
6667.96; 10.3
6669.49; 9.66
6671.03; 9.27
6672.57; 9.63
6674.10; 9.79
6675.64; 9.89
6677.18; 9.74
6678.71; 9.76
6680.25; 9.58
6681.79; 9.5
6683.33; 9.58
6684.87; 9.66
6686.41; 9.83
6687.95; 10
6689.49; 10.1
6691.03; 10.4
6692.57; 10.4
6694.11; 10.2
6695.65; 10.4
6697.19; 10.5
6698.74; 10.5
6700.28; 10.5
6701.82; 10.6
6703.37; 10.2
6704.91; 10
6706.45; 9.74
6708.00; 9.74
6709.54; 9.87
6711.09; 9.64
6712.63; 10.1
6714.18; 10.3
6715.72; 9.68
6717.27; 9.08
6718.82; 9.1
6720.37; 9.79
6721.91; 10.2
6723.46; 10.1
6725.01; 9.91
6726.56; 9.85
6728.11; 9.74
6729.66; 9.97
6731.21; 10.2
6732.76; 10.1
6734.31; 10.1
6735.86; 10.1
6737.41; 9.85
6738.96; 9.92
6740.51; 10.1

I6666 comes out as 1.04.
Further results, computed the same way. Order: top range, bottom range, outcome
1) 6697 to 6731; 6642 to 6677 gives 1.02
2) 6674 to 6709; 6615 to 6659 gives 1.02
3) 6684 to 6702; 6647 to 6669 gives 1.03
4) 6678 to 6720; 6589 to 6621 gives 1.01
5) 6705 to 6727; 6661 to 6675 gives 1.00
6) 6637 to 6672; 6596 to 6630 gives 1.00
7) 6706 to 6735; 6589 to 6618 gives 1.00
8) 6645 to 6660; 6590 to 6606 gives 0.99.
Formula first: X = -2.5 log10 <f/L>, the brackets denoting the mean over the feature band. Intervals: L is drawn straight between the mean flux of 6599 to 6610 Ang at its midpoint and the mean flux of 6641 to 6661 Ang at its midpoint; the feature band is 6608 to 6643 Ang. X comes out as 0.01 mag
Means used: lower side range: 10.2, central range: 9.99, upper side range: 9.94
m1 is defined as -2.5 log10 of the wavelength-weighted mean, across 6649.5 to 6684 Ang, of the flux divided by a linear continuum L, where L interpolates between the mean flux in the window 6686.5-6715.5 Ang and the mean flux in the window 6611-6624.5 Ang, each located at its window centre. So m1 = 0.03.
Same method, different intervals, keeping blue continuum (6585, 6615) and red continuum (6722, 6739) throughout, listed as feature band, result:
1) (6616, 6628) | 0.00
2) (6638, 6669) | 0.01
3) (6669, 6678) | 0.05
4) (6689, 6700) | -0.03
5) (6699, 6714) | 0.00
